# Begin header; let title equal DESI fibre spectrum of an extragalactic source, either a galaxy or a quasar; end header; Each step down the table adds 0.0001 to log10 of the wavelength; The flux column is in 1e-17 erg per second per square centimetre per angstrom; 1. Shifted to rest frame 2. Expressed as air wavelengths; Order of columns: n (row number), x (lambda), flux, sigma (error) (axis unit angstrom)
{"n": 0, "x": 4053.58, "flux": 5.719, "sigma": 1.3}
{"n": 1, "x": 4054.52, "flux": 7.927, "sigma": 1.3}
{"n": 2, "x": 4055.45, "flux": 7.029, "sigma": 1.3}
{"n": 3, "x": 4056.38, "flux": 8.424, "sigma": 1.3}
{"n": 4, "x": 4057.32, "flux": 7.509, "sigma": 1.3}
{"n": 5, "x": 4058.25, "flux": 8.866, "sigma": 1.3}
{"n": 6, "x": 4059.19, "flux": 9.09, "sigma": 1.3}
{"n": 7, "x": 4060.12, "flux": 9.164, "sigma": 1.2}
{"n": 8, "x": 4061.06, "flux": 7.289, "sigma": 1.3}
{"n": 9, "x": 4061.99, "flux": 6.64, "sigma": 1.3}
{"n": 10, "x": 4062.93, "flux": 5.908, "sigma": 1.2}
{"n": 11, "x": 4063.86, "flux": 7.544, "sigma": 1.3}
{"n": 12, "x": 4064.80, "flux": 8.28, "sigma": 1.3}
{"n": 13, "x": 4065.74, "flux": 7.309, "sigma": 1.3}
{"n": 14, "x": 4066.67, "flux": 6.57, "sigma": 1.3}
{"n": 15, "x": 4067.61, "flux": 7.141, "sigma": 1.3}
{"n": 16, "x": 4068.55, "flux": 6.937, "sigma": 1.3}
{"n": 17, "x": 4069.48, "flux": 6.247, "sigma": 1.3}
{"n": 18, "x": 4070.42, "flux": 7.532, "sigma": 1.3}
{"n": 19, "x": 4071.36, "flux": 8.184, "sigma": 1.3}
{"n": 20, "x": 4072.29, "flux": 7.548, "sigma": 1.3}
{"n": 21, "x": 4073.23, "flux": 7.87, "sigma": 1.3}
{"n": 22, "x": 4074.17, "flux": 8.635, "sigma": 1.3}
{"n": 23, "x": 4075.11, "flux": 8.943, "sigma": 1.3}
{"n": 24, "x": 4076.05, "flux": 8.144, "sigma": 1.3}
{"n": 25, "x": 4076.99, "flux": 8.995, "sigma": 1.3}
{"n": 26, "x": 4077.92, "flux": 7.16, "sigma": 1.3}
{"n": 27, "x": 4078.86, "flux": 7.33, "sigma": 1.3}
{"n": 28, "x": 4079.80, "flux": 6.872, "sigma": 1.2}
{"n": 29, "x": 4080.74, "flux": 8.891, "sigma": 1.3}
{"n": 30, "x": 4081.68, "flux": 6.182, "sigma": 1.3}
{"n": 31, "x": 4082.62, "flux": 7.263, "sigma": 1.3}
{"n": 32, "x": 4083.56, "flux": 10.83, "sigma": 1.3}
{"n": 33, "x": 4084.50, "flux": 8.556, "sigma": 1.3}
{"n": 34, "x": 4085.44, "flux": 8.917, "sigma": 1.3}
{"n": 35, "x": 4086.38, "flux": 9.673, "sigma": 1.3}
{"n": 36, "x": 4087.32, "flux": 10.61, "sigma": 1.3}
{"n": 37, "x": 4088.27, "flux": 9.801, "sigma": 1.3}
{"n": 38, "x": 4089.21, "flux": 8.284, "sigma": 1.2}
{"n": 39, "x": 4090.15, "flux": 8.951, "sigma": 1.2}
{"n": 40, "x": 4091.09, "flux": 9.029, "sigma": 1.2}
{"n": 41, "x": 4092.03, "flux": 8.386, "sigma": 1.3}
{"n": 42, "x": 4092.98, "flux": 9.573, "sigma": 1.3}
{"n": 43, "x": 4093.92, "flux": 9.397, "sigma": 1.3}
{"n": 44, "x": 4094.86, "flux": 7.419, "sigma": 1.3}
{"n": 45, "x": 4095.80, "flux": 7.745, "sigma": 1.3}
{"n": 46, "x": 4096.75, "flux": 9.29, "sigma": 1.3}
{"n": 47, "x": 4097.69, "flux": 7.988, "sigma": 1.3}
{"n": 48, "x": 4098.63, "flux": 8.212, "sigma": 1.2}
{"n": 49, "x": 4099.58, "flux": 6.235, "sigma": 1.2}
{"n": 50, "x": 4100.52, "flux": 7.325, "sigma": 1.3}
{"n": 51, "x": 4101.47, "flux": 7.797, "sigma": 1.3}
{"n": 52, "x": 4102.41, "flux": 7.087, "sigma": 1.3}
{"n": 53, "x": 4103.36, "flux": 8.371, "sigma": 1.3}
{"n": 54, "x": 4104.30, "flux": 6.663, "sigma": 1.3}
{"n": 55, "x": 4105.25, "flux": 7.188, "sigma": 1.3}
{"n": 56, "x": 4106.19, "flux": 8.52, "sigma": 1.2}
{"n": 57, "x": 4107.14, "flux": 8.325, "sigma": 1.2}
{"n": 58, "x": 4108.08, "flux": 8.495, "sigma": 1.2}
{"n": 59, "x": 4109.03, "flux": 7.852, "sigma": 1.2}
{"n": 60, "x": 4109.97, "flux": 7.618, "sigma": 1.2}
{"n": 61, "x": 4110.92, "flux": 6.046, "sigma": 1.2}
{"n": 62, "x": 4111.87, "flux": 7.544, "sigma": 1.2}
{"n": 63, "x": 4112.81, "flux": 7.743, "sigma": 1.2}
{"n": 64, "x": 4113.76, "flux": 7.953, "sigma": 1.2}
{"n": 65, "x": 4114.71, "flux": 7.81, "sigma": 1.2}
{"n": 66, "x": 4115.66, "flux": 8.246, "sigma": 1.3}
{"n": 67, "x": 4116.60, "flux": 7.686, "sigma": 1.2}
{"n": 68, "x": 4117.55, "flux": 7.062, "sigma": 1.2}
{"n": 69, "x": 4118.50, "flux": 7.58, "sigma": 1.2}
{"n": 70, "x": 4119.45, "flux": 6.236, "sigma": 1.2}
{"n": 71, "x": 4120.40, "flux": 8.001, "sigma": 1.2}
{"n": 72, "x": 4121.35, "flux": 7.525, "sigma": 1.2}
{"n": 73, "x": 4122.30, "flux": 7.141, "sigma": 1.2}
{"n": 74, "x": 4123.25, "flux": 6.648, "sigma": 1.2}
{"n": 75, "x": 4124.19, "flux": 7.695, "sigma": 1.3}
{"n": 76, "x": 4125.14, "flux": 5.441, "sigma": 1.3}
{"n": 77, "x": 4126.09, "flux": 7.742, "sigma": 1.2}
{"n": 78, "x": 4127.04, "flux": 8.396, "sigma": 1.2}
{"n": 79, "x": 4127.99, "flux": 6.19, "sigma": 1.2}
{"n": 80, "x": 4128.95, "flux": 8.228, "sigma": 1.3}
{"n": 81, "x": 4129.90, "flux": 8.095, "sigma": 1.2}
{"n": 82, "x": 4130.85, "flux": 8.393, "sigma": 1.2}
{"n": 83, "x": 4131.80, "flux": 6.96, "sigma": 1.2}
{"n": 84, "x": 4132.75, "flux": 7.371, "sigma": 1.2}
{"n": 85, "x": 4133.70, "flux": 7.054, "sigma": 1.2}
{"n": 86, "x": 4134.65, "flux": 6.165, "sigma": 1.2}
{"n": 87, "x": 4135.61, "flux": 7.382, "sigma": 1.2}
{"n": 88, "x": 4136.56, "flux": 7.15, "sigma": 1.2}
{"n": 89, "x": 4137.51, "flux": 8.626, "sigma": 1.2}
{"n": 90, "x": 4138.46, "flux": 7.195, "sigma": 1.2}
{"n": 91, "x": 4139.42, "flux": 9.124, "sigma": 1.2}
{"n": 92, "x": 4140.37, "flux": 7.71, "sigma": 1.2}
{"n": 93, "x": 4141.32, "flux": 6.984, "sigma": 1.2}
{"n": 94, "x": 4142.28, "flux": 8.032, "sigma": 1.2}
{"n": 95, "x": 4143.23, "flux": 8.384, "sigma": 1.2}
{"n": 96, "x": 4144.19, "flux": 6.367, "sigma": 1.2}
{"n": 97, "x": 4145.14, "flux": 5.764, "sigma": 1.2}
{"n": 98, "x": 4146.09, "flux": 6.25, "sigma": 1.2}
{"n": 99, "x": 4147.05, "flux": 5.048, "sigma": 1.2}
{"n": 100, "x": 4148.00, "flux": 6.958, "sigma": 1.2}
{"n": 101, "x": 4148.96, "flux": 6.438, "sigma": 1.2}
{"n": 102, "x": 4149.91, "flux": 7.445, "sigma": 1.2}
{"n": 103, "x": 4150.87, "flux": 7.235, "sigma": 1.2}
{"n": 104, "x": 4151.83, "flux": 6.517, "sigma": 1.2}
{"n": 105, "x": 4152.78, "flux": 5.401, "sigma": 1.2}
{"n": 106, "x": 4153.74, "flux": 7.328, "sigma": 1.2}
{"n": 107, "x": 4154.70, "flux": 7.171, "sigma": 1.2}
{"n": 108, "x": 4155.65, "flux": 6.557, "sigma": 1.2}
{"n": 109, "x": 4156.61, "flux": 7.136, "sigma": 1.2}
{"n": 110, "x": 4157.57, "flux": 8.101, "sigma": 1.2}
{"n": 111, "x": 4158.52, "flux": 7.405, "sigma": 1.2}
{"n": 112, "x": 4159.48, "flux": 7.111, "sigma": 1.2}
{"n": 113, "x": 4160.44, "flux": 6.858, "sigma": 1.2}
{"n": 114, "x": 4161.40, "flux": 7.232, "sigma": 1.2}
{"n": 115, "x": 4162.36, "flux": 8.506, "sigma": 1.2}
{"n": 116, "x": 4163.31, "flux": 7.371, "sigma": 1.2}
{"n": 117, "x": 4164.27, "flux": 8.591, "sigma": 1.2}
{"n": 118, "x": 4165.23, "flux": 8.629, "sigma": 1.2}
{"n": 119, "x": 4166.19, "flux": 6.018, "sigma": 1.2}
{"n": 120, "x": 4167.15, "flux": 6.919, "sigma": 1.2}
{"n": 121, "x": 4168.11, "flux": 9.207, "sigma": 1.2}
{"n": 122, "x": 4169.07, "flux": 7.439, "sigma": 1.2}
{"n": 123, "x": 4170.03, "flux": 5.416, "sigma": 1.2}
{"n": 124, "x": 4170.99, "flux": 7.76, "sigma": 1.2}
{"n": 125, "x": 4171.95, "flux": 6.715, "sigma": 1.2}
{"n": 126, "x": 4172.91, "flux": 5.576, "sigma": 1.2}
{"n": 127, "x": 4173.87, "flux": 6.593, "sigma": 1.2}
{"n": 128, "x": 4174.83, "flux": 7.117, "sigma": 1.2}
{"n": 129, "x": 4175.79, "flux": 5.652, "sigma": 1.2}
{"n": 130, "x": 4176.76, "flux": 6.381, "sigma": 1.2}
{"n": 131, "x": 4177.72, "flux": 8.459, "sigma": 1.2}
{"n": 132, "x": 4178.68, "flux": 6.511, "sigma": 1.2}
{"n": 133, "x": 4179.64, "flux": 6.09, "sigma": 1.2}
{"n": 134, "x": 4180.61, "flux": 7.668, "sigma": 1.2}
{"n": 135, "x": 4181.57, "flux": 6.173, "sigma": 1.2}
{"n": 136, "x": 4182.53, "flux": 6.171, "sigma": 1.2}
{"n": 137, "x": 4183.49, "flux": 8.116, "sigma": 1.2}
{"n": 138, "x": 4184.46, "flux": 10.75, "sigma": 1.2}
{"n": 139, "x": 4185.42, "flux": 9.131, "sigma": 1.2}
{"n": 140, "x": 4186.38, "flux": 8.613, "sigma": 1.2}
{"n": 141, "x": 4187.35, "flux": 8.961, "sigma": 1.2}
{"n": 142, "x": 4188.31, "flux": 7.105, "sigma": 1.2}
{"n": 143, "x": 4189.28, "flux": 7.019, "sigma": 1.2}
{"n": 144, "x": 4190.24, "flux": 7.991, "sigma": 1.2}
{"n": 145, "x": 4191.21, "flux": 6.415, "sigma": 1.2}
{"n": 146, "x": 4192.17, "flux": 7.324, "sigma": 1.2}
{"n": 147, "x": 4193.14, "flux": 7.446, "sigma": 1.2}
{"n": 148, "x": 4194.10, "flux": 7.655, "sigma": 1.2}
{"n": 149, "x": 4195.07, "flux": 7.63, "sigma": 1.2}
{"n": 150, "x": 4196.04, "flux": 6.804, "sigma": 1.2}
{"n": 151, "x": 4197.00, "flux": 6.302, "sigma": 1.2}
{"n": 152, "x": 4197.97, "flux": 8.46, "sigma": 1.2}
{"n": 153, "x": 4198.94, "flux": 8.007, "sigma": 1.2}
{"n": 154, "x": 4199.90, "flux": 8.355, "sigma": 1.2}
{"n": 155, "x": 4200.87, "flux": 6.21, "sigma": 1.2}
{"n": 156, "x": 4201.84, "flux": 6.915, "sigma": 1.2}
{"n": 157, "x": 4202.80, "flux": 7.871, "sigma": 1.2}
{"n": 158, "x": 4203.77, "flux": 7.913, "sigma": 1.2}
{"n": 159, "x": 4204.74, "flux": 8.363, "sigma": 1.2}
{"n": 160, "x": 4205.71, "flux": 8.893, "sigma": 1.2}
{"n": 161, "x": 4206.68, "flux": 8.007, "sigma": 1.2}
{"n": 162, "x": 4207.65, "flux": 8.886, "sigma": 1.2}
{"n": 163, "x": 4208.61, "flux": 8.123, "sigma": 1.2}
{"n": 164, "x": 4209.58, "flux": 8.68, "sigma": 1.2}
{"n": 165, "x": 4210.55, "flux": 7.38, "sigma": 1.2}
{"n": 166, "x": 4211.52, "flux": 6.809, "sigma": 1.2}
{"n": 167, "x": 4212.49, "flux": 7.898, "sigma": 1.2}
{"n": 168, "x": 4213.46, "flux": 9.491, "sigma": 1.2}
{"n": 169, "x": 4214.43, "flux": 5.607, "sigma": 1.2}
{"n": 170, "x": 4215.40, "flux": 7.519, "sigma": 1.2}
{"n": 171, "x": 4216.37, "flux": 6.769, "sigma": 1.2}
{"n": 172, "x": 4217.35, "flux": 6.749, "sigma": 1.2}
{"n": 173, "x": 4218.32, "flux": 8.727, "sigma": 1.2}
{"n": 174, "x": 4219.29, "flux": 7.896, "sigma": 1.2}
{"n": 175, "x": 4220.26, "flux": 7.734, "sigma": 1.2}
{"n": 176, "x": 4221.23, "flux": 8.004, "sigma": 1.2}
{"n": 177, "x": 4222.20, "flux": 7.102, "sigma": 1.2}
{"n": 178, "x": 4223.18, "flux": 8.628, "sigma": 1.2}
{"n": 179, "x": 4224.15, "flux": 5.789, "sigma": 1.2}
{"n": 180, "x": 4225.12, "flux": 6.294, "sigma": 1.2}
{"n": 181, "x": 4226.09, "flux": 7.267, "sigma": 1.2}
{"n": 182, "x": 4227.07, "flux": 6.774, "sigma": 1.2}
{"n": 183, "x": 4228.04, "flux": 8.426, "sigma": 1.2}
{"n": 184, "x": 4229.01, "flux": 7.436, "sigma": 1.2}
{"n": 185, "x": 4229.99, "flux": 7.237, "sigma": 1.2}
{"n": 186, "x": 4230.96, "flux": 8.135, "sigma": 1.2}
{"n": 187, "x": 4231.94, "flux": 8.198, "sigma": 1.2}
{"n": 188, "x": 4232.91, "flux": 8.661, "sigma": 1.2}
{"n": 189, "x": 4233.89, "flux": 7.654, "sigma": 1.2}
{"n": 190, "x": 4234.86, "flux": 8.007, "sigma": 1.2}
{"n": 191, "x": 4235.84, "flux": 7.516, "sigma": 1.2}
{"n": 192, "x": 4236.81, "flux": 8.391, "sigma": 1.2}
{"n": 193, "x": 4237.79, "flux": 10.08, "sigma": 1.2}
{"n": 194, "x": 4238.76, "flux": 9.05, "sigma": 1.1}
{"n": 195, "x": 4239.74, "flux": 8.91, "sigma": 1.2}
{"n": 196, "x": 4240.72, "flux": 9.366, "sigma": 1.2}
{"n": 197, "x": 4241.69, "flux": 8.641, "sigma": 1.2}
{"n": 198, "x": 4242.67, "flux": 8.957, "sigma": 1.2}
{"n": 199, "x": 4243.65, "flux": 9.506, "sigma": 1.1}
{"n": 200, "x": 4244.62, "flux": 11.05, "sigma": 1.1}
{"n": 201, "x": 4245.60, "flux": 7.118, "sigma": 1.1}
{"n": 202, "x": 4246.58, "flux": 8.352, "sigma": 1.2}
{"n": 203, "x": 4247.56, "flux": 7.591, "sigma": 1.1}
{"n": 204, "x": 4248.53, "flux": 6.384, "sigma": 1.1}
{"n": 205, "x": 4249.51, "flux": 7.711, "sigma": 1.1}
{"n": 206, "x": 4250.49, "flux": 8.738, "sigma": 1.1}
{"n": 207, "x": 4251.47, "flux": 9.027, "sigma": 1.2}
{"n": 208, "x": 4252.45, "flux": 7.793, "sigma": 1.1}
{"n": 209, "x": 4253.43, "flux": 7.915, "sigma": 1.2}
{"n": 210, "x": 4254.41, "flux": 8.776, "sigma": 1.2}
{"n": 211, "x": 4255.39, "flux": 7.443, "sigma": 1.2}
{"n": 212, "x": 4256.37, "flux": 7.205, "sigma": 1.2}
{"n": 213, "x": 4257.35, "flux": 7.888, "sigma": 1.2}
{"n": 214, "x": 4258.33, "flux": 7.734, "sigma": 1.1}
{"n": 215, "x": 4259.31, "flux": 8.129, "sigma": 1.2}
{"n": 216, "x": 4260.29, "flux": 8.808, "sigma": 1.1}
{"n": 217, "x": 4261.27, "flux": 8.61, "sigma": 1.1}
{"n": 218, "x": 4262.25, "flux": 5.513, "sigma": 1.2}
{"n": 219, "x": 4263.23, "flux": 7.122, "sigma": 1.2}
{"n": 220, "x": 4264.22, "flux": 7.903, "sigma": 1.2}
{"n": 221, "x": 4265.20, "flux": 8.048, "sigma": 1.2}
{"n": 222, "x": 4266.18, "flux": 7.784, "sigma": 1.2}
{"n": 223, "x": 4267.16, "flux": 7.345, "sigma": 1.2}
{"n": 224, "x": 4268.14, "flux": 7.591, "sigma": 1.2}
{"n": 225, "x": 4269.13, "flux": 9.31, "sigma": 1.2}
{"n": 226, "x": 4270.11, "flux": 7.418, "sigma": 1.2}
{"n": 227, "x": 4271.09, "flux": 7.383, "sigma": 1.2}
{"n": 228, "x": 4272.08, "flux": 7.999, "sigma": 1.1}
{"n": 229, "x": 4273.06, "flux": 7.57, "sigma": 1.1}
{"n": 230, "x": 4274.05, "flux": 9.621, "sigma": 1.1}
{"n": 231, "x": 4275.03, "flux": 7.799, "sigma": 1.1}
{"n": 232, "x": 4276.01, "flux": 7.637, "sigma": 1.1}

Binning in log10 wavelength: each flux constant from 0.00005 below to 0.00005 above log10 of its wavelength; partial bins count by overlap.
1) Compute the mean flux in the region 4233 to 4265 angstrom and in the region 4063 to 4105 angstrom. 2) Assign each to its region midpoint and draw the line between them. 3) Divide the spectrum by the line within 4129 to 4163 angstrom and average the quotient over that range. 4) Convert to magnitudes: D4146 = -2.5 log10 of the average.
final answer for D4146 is 0.130 mag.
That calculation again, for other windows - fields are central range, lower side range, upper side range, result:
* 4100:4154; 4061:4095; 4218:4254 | 0.11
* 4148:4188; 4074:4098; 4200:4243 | 0.12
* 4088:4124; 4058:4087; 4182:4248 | 0.01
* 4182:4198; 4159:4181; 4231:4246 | -0.02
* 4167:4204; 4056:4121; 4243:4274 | 0.09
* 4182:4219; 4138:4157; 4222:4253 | -0.02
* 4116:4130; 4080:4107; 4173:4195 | 0.10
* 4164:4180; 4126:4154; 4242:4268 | 0.06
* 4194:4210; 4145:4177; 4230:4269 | -0.04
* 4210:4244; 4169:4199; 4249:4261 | -0.02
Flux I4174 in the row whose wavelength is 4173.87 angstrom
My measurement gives 6.593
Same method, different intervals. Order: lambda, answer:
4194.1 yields 7.655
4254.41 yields 8.776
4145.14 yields 5.764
